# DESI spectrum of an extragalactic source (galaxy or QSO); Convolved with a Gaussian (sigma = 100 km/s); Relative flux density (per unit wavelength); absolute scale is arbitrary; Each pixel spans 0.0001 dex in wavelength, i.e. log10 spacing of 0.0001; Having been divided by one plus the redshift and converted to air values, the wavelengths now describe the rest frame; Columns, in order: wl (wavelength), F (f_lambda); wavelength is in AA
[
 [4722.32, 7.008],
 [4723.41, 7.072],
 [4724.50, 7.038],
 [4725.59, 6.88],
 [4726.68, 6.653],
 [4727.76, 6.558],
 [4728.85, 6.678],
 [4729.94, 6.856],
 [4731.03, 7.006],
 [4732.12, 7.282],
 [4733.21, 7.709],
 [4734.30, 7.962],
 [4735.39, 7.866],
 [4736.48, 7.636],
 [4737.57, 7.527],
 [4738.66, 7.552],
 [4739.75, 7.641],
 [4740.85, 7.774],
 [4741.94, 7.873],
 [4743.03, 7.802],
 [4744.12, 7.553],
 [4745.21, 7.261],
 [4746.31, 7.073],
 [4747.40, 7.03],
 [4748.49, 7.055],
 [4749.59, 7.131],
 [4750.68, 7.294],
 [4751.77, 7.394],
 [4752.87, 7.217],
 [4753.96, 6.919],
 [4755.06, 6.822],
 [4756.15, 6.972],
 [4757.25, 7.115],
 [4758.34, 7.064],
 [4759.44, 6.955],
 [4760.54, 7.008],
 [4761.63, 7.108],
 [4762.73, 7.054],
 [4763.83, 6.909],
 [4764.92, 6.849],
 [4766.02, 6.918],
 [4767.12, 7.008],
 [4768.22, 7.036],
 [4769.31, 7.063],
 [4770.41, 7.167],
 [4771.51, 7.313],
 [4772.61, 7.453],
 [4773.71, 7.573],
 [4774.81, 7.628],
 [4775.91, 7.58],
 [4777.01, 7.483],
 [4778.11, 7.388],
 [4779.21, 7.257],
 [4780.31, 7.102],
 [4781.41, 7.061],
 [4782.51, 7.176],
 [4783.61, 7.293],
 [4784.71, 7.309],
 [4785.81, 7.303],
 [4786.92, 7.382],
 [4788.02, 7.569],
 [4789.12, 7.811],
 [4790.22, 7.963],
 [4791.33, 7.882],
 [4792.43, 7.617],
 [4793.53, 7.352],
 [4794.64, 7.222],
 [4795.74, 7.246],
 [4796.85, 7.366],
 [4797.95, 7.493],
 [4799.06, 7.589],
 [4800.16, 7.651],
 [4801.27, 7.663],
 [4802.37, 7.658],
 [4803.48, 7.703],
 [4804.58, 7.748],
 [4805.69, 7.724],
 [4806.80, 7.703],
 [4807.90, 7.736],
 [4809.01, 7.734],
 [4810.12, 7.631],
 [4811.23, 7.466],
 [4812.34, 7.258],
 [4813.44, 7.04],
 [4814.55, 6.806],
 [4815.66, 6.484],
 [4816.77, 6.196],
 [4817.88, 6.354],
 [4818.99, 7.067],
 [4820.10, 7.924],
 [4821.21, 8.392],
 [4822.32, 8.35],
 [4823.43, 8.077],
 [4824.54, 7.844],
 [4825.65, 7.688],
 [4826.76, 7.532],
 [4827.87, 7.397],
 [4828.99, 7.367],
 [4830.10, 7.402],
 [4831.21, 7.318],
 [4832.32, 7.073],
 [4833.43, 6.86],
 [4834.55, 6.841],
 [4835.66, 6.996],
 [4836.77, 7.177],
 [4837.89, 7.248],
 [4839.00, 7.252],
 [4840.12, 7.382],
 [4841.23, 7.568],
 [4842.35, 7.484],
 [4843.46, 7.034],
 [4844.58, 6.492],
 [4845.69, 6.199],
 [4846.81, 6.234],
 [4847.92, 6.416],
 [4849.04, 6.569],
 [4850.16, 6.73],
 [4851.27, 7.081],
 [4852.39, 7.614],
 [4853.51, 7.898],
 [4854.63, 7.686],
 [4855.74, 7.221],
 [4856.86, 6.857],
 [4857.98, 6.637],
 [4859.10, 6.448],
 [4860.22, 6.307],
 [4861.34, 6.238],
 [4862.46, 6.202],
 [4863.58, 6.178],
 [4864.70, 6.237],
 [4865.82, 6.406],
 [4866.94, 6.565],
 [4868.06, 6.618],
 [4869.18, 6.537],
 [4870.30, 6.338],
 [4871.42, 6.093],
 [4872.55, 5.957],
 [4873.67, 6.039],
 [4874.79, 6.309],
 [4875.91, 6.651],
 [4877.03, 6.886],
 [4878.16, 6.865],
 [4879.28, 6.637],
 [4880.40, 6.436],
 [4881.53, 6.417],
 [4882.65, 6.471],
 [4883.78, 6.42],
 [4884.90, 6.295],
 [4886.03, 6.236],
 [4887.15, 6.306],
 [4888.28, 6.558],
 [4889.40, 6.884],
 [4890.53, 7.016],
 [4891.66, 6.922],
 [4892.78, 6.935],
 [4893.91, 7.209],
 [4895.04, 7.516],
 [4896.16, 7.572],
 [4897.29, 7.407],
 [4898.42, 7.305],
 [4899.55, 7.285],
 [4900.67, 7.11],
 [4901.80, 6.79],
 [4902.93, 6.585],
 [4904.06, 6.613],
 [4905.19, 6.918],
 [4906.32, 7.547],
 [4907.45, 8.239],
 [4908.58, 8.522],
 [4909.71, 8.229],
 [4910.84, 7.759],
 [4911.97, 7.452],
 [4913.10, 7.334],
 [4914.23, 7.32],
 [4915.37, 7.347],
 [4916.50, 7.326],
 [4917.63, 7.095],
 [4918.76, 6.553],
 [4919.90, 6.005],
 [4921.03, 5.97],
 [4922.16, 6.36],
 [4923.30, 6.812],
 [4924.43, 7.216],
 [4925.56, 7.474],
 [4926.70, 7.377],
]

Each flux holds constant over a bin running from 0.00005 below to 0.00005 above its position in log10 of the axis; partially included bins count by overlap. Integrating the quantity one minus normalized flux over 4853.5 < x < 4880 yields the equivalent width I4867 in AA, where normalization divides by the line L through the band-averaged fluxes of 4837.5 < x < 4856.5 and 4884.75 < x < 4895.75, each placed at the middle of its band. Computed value 1.54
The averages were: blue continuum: 7.06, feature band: 6.55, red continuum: 6.82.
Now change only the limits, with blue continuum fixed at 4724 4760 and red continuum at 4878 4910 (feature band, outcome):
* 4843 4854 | 0.4 AA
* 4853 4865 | 0.6 AA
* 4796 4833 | -1.7 AA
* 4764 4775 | 0.0 AA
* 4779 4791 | -0.4 AA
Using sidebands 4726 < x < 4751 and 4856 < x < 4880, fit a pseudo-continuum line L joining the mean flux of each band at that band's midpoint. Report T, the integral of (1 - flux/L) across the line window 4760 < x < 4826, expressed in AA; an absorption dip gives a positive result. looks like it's -4.14 AA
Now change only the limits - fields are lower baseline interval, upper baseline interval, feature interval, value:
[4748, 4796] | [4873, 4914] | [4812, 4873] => 1.2 AA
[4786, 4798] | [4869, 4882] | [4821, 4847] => -1.2 AA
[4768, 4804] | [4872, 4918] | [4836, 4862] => 0.9 AA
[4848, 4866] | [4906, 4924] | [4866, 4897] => 1.5 AA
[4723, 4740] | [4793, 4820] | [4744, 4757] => 0.2 AA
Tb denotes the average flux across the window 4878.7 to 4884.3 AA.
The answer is 6.48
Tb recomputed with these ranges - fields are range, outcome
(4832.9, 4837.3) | 6.97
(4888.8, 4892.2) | 6.93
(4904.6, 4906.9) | 7.23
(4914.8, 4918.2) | 7.26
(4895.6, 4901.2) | 7.34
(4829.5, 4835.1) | 7.1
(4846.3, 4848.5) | 6.34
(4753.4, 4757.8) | 6.97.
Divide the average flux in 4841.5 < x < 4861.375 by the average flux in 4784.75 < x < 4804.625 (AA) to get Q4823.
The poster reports 0.9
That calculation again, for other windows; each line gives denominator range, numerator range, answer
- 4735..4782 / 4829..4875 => 0.93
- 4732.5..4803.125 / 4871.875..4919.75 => 0.95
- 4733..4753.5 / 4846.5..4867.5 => 0.90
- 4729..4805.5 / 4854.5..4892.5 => 0.89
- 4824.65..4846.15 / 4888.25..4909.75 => 1.01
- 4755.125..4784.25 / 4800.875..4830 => 1.04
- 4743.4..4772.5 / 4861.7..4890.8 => 0.91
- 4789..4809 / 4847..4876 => 0.87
